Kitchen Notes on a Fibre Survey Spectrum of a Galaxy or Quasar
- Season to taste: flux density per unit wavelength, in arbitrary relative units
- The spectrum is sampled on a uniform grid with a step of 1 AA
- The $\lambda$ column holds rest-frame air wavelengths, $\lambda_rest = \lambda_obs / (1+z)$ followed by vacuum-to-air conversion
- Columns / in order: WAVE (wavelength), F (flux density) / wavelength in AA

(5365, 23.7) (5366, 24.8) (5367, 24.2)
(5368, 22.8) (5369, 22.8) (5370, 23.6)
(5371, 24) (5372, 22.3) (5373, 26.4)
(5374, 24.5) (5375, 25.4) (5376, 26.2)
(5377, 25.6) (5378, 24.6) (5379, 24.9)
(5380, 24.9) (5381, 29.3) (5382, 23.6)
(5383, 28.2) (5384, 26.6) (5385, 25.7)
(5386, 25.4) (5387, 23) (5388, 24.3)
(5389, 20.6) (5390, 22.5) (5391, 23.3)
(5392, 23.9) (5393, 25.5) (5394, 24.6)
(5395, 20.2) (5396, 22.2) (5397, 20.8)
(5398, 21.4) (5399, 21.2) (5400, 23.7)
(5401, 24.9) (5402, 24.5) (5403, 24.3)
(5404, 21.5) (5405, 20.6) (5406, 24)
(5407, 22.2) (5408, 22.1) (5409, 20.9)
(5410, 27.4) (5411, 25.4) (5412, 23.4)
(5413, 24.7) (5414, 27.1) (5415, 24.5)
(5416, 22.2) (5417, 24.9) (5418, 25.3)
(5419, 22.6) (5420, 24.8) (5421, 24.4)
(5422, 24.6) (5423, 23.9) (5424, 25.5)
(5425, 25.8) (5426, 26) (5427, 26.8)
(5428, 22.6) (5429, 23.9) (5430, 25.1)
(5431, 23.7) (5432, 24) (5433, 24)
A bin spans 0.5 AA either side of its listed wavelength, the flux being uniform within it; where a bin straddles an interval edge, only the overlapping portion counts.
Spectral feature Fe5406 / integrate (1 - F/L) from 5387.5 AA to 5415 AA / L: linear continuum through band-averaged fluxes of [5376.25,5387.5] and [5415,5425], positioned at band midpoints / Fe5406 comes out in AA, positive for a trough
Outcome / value 1.9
